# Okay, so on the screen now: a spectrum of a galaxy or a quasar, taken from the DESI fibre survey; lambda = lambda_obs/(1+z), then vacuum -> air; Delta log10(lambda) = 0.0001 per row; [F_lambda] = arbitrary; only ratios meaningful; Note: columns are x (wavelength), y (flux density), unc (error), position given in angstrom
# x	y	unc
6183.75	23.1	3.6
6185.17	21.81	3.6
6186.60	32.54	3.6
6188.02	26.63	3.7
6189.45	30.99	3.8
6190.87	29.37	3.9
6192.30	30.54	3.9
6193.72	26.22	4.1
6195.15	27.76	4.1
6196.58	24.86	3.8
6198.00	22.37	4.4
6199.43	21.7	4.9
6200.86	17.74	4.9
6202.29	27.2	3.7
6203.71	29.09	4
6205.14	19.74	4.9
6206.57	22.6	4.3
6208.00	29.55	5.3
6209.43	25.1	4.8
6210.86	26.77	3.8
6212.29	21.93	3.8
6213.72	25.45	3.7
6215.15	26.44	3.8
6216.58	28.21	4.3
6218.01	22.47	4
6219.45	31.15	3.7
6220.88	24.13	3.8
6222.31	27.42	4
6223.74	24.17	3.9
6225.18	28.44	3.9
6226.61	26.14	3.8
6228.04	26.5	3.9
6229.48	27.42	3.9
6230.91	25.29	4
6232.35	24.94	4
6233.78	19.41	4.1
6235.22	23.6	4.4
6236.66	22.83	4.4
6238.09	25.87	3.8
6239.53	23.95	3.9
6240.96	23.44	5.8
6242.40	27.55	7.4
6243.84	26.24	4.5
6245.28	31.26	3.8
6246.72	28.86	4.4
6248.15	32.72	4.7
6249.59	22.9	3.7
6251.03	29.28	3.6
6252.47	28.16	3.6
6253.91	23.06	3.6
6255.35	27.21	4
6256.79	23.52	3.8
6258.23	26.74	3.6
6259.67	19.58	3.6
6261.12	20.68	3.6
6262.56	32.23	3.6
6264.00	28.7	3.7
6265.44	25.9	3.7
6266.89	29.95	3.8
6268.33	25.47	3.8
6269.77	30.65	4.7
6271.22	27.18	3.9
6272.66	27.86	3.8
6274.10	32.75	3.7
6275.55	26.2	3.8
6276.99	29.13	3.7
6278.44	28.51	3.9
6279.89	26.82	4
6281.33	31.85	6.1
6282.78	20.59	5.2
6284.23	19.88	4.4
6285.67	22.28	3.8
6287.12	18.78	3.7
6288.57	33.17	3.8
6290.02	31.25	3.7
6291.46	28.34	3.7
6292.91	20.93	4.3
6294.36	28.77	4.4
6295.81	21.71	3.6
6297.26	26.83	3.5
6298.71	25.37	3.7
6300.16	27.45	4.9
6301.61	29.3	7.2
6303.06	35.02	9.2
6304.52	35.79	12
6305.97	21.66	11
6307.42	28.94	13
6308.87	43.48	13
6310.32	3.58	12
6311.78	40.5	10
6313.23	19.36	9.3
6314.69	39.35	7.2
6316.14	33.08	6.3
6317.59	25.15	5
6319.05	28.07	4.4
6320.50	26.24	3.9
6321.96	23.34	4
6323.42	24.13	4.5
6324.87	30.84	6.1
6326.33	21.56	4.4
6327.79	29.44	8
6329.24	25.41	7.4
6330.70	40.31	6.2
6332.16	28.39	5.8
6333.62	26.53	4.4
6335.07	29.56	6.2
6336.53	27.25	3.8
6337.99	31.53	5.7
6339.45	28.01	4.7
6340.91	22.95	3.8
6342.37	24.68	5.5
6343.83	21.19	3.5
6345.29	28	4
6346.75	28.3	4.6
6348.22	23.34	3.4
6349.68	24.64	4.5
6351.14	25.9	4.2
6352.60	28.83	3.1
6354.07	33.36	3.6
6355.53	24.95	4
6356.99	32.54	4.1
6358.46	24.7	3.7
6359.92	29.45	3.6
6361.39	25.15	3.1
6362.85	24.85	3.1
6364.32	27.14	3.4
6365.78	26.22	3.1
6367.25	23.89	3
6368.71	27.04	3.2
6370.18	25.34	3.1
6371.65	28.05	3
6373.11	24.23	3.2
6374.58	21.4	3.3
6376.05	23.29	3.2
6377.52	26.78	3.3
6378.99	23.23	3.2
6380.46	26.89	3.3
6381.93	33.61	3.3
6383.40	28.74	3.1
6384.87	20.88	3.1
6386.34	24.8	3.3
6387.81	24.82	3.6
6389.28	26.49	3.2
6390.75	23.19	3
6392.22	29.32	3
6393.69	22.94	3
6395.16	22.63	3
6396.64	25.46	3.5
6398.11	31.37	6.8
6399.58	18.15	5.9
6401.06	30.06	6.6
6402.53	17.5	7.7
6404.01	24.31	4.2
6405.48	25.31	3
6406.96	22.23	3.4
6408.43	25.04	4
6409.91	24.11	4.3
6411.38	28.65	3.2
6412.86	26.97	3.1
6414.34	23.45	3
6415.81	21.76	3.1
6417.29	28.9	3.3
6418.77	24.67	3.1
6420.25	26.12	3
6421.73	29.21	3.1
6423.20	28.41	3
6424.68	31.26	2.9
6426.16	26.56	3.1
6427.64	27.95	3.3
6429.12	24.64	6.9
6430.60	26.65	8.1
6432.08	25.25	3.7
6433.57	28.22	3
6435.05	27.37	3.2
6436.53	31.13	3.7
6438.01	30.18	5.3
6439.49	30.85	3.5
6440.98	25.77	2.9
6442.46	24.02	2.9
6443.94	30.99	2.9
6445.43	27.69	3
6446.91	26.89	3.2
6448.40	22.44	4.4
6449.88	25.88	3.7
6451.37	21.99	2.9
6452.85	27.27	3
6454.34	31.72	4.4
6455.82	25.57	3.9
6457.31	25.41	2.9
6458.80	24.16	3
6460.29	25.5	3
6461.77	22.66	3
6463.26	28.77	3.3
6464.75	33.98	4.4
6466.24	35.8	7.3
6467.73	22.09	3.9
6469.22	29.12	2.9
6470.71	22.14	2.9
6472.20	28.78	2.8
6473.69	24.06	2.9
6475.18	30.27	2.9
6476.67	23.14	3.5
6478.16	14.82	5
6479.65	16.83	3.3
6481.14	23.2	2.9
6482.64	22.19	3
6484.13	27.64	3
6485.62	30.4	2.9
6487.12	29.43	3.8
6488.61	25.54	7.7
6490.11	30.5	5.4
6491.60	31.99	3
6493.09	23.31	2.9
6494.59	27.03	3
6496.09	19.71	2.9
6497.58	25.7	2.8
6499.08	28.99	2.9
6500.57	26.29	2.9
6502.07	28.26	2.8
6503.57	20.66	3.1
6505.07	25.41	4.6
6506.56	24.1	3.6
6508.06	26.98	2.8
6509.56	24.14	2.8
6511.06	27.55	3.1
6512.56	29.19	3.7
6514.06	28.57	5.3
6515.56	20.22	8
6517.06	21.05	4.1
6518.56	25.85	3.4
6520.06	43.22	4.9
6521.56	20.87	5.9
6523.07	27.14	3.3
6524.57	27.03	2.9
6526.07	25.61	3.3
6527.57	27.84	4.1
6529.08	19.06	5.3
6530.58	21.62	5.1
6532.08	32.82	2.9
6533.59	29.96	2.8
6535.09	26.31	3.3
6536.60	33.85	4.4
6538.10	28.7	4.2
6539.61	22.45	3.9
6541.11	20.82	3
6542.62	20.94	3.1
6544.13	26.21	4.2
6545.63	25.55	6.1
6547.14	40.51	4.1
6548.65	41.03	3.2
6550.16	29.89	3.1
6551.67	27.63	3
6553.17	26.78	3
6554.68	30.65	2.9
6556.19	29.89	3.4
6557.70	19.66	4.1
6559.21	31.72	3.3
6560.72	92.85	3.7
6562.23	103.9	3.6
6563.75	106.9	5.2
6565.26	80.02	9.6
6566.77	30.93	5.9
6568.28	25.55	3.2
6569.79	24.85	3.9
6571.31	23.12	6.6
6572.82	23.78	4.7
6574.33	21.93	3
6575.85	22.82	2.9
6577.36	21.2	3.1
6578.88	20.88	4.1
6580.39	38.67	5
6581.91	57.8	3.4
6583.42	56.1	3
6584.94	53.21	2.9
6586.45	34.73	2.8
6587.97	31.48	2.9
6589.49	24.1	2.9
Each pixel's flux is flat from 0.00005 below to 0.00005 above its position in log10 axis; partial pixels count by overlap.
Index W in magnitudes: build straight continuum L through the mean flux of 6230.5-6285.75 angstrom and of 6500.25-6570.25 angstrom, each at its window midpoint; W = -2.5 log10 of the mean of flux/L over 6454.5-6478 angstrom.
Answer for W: 0.18 mag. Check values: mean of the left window 26.3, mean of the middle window 26.6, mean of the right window 33.1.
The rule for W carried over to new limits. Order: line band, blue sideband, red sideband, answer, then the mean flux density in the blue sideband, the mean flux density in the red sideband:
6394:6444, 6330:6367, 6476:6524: 0.015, 27.5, 25.6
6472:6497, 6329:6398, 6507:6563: 0.187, 26.6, 31.3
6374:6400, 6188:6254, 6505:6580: 0.155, 25.9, 32.3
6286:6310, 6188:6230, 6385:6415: -0.108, 25.9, 24.8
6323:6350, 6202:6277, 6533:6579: 0.078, 26.3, 36.1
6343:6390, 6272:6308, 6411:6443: 0.040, 27.2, 27.2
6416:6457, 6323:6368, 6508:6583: 0.105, 27.2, 33.3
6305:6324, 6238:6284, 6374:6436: -0.044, 27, 25.7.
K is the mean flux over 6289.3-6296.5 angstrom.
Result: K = 26.2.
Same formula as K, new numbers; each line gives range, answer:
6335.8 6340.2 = 28.9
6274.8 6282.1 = 28.4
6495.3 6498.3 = 22.7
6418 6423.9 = 27.1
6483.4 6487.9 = 29.1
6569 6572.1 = 24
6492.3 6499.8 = 25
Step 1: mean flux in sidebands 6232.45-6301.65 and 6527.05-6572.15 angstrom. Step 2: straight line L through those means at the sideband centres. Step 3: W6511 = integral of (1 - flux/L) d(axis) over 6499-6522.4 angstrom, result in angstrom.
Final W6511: 6.01 angstrom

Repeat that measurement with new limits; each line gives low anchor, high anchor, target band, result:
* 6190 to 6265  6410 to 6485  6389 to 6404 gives 0.91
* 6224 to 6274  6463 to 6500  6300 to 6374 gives -3.69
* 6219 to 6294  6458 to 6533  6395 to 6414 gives 0.99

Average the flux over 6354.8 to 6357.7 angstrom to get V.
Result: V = 28.8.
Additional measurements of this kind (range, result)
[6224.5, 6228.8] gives 27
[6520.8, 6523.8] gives 24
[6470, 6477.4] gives 25.7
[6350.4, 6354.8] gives 29.3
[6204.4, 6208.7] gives 24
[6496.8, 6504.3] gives 26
